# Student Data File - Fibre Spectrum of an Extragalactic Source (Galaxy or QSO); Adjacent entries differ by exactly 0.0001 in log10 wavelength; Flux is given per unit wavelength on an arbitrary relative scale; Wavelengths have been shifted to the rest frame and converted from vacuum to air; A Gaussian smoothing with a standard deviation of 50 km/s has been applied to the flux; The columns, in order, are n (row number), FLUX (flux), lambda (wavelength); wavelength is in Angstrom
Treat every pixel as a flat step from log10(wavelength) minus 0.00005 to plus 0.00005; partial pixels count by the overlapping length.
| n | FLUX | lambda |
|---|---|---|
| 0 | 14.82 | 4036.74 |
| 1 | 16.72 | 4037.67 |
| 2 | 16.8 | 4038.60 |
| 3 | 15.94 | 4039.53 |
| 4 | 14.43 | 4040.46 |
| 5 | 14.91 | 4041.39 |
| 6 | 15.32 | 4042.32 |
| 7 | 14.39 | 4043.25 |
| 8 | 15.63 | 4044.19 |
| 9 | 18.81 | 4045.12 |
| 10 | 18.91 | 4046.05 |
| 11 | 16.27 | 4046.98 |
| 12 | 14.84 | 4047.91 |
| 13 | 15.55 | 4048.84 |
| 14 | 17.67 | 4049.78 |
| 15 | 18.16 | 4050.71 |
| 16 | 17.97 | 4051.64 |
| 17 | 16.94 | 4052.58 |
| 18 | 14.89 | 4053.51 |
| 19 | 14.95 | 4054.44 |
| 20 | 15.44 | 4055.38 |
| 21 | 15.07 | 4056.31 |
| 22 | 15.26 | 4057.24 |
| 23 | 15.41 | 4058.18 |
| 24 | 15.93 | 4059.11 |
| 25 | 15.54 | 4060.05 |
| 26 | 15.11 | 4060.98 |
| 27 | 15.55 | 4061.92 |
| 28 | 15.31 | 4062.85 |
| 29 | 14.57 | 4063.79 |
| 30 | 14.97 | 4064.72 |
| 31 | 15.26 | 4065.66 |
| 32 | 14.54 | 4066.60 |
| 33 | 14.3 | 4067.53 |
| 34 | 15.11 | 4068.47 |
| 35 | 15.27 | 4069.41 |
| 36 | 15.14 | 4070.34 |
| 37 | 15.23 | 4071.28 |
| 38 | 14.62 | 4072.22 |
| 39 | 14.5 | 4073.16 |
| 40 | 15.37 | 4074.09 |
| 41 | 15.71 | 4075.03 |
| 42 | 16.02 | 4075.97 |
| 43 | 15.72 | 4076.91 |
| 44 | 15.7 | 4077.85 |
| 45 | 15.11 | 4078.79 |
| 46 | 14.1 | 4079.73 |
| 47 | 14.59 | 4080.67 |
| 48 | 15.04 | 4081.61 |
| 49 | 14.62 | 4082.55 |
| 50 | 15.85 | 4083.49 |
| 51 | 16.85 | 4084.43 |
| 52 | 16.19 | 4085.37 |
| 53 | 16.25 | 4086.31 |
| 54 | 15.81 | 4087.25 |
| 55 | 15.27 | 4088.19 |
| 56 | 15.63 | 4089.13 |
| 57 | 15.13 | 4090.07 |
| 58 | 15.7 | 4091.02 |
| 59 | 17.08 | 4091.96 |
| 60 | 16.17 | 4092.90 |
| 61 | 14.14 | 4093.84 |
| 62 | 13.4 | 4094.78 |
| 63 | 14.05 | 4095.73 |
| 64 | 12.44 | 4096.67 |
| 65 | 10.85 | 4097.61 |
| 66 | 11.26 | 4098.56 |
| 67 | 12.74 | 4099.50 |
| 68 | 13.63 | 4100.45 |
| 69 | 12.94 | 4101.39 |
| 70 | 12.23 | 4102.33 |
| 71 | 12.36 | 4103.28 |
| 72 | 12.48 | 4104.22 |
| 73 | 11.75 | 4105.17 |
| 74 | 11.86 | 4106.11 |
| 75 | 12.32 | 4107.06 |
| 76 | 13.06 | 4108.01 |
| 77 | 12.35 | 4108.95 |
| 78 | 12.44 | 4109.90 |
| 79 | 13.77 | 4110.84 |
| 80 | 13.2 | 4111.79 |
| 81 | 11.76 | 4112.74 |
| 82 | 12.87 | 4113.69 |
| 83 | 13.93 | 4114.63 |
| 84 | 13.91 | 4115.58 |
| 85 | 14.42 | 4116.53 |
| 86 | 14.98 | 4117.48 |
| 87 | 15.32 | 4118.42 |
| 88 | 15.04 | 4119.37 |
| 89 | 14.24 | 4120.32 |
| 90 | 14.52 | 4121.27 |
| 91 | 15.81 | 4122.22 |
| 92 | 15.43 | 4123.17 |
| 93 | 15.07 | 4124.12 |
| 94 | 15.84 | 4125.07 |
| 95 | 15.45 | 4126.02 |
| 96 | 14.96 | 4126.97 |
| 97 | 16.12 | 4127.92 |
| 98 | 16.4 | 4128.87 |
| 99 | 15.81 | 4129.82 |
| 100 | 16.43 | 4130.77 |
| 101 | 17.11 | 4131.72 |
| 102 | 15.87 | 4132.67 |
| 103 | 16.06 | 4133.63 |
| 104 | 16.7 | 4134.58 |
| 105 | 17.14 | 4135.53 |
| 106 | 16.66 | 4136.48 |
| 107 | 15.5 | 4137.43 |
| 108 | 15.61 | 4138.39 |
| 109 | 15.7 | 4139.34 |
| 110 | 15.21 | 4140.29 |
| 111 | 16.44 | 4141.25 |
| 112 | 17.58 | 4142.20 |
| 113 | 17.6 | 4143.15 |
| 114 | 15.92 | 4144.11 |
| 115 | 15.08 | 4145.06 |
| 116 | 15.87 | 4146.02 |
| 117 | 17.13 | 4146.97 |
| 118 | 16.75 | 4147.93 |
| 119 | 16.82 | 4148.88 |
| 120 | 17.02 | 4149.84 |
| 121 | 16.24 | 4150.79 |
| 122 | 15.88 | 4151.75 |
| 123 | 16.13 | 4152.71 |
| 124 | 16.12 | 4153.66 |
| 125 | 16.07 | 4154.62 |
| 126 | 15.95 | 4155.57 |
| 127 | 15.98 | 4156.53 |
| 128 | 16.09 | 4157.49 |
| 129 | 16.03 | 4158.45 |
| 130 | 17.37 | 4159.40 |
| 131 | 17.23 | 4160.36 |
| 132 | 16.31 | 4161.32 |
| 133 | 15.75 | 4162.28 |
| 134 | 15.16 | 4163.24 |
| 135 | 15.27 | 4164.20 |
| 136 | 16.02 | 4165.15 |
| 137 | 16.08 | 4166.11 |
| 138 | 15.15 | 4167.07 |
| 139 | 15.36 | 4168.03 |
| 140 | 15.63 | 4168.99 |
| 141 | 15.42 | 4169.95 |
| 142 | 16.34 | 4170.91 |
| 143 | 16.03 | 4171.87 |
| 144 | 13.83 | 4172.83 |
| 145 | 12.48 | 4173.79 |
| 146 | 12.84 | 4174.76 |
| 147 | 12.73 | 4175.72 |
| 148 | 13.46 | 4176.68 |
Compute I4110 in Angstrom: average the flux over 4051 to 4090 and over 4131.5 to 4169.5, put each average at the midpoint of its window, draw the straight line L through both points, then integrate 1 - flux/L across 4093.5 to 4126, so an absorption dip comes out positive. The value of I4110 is 4.8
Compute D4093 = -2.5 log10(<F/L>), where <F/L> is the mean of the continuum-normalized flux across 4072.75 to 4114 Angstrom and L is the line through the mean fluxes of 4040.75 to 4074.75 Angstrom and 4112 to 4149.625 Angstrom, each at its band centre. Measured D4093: 0.11 mag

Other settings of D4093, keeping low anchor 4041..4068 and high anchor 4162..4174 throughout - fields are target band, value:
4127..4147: -0.05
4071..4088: 0.02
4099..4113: 0.23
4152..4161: -0.06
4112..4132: 0.04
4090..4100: 0.13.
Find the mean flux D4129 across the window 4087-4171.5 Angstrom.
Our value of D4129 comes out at 15.1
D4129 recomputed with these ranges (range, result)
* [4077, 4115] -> 13.9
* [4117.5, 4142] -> 15.8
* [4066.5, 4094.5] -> 15.4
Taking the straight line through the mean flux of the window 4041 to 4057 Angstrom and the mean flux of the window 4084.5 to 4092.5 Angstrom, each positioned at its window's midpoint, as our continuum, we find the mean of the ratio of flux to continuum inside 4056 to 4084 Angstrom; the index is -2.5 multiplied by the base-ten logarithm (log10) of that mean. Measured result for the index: 0.064 mag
